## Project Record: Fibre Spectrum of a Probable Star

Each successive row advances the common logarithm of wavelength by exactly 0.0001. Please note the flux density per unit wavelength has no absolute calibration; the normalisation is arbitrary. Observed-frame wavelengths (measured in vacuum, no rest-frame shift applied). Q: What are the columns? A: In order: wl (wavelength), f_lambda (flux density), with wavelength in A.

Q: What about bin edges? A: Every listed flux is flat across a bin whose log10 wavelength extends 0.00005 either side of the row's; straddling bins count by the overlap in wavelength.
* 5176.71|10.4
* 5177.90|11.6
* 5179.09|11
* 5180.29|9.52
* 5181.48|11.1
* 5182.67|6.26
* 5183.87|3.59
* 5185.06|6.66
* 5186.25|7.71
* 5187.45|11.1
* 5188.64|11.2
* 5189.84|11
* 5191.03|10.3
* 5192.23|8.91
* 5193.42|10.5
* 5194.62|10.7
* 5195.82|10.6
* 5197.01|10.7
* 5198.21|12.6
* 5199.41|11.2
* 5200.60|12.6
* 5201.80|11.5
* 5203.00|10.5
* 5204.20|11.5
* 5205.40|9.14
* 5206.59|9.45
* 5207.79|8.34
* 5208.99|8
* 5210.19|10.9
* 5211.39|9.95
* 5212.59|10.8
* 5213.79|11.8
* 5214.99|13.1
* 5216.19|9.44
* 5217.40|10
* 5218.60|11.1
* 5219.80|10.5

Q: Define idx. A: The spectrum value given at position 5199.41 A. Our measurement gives 11.2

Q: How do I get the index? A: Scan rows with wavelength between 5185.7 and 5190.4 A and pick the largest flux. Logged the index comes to 11.2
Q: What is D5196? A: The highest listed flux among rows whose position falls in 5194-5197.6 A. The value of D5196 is 10.7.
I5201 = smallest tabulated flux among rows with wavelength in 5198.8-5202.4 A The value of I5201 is 11.2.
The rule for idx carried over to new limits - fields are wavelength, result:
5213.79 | 11.8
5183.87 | 3.59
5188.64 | 11.2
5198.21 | 12.6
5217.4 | 10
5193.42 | 10.5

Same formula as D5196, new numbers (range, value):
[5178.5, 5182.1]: 11.1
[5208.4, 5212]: 10.9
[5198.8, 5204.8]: 12.6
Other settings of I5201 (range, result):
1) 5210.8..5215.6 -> 9.95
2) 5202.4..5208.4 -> 8.34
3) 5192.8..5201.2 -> 10.5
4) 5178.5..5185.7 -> 3.59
